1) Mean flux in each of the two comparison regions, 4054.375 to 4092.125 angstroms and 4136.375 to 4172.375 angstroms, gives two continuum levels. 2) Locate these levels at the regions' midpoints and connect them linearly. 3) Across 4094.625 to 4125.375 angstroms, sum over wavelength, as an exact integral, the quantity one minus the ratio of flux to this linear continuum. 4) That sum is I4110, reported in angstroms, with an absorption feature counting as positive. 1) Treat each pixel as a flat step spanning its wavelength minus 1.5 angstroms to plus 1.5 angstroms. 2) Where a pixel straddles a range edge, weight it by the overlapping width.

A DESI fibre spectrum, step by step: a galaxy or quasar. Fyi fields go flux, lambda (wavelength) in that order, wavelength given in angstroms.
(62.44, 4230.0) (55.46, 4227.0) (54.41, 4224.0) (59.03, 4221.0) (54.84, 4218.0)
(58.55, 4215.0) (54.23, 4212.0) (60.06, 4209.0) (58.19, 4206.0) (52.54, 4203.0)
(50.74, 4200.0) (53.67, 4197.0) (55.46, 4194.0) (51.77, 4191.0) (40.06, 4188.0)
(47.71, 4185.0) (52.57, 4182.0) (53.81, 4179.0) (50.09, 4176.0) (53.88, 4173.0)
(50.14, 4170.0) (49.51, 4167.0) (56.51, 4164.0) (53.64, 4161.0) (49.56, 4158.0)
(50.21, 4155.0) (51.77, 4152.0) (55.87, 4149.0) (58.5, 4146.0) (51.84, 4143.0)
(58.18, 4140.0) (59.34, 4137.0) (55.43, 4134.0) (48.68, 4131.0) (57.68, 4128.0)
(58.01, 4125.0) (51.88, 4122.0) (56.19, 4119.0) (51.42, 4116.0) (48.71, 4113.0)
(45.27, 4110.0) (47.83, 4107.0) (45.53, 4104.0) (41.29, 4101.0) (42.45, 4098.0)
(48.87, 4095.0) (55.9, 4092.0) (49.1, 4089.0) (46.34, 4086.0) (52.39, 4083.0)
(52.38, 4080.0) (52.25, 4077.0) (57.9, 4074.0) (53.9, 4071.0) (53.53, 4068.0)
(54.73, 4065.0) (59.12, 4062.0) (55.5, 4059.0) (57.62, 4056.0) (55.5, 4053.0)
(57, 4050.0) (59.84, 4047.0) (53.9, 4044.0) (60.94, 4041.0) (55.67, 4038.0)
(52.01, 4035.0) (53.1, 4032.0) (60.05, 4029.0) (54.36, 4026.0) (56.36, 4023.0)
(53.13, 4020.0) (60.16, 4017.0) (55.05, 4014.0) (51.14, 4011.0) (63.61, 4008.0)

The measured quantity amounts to 3.0 angstroms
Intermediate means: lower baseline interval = 53.8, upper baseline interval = 53.6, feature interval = 48.5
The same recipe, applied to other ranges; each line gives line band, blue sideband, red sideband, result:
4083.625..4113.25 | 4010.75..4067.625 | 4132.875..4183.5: 4.1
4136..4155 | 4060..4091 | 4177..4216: -0.8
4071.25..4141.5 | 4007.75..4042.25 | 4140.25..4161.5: 3.6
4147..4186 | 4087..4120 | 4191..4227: 0.3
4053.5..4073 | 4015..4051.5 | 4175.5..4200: -0.2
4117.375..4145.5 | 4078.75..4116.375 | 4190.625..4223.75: -2.8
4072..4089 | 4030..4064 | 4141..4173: 1.0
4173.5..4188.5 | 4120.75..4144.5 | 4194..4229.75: 1.6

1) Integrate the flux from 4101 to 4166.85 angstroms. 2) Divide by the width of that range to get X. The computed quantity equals 52.6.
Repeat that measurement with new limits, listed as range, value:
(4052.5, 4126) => 51.7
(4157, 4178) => 52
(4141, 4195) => 51.9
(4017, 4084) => 55.6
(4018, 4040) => 55.2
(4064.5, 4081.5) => 54.1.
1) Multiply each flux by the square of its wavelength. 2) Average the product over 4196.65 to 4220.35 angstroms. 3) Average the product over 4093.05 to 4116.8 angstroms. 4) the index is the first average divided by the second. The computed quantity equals 1.3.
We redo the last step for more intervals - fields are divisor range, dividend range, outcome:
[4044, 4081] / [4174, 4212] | 1.00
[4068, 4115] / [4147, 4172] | 1.09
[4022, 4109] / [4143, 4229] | 1.06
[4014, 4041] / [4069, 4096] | 0.96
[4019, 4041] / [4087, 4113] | 0.88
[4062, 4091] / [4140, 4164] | 1.05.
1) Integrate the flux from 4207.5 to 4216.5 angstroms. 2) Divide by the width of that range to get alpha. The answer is 57.6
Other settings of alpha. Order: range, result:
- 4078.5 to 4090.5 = 50.1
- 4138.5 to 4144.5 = 55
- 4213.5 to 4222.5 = 57.5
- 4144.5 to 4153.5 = 55.4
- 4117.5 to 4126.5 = 55.4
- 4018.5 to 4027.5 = 54.6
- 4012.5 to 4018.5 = 57.6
